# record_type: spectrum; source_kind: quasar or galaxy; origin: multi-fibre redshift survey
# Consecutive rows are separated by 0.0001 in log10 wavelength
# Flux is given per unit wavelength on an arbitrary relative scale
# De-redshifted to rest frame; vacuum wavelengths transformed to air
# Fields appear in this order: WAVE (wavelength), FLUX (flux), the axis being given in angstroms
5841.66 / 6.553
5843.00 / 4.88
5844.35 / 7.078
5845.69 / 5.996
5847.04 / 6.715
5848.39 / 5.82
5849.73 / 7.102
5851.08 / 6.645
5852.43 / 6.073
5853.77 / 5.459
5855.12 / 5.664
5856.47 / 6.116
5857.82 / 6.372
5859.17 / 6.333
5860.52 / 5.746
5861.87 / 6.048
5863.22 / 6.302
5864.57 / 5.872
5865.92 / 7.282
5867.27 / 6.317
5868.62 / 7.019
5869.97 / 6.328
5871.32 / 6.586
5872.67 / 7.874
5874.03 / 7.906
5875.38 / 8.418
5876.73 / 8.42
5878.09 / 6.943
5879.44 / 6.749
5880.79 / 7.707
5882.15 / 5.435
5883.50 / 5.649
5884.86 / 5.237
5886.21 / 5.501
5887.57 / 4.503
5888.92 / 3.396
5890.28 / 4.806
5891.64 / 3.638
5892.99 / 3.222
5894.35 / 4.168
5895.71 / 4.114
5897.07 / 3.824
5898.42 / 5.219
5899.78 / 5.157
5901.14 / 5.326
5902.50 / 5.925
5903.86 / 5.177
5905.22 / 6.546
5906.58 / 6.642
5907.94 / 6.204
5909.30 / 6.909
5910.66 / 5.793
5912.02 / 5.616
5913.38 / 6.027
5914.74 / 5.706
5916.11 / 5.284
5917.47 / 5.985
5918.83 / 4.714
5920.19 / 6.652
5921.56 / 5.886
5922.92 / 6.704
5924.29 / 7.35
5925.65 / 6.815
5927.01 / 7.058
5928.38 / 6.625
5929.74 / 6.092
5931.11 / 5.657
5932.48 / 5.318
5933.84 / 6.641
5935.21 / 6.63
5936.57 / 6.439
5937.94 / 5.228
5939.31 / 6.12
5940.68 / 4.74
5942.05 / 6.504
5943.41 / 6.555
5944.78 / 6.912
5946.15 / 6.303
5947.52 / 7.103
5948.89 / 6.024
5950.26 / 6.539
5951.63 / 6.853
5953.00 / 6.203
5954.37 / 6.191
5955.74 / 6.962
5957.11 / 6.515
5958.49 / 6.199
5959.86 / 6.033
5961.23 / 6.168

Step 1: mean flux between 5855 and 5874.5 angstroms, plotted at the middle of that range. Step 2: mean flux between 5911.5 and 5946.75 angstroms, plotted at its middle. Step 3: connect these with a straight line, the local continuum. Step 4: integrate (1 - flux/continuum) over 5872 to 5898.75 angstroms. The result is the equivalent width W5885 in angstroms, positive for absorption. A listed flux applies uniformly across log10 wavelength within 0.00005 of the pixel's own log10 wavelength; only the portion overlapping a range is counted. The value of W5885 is 3.2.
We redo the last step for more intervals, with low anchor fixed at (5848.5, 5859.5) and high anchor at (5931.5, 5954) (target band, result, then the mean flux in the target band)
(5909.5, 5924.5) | 0.7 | 5.96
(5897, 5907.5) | 1.1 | 5.59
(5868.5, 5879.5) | -2.1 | 7.41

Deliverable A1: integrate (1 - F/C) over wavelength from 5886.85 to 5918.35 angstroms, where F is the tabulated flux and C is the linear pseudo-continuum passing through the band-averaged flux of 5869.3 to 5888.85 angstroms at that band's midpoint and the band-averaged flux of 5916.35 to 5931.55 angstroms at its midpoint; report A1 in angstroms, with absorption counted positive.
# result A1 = 6.07 angstroms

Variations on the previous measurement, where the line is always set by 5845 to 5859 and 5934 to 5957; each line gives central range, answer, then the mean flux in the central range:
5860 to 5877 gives -1.85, 6.91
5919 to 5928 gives -0.45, 6.62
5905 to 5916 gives 0.30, 6.12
